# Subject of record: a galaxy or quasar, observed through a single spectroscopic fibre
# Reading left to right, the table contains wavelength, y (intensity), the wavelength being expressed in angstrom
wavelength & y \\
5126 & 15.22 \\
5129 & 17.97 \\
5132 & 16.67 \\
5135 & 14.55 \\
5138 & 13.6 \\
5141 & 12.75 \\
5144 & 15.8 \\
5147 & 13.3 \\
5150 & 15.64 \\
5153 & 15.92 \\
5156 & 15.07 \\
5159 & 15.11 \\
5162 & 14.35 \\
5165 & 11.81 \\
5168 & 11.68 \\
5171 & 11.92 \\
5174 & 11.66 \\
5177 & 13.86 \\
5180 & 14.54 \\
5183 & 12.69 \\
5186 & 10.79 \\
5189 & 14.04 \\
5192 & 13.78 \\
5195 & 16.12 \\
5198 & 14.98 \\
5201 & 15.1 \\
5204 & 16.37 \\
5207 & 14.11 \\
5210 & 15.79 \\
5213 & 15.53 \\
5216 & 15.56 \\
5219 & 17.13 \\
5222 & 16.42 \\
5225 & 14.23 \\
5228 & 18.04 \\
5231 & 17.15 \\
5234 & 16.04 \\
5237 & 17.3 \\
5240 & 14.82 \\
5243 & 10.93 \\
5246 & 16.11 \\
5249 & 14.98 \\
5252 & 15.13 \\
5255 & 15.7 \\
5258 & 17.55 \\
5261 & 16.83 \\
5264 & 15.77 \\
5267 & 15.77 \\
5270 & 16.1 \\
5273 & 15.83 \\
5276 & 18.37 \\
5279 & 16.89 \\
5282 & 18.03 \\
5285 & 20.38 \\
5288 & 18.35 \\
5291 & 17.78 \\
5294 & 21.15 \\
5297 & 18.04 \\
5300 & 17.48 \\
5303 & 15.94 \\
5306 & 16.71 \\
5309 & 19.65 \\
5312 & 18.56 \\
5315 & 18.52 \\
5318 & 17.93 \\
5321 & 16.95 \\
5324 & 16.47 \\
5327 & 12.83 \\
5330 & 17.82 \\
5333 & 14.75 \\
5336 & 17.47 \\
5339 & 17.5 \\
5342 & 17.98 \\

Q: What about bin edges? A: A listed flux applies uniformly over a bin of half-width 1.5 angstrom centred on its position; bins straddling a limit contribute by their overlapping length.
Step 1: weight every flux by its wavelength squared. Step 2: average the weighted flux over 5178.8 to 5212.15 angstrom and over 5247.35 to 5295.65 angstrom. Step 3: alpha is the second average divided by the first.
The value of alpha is 1.23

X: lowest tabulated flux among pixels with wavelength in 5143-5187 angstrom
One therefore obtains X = 10.79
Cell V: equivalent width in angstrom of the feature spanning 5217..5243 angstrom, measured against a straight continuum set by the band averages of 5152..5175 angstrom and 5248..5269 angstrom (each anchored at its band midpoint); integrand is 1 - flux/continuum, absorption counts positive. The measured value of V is -1.5 angstrom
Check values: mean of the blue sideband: 13.4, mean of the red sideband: 16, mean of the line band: 16.1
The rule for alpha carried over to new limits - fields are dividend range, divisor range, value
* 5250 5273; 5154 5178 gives 1.26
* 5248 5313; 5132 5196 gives 1.31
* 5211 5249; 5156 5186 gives 1.23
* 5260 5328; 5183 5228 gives 1.20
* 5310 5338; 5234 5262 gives 1.12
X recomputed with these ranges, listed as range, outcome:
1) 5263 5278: 15.77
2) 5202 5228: 14.11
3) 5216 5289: 10.93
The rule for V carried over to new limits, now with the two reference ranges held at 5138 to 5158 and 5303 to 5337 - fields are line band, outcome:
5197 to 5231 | -0.6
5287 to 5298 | -1.5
